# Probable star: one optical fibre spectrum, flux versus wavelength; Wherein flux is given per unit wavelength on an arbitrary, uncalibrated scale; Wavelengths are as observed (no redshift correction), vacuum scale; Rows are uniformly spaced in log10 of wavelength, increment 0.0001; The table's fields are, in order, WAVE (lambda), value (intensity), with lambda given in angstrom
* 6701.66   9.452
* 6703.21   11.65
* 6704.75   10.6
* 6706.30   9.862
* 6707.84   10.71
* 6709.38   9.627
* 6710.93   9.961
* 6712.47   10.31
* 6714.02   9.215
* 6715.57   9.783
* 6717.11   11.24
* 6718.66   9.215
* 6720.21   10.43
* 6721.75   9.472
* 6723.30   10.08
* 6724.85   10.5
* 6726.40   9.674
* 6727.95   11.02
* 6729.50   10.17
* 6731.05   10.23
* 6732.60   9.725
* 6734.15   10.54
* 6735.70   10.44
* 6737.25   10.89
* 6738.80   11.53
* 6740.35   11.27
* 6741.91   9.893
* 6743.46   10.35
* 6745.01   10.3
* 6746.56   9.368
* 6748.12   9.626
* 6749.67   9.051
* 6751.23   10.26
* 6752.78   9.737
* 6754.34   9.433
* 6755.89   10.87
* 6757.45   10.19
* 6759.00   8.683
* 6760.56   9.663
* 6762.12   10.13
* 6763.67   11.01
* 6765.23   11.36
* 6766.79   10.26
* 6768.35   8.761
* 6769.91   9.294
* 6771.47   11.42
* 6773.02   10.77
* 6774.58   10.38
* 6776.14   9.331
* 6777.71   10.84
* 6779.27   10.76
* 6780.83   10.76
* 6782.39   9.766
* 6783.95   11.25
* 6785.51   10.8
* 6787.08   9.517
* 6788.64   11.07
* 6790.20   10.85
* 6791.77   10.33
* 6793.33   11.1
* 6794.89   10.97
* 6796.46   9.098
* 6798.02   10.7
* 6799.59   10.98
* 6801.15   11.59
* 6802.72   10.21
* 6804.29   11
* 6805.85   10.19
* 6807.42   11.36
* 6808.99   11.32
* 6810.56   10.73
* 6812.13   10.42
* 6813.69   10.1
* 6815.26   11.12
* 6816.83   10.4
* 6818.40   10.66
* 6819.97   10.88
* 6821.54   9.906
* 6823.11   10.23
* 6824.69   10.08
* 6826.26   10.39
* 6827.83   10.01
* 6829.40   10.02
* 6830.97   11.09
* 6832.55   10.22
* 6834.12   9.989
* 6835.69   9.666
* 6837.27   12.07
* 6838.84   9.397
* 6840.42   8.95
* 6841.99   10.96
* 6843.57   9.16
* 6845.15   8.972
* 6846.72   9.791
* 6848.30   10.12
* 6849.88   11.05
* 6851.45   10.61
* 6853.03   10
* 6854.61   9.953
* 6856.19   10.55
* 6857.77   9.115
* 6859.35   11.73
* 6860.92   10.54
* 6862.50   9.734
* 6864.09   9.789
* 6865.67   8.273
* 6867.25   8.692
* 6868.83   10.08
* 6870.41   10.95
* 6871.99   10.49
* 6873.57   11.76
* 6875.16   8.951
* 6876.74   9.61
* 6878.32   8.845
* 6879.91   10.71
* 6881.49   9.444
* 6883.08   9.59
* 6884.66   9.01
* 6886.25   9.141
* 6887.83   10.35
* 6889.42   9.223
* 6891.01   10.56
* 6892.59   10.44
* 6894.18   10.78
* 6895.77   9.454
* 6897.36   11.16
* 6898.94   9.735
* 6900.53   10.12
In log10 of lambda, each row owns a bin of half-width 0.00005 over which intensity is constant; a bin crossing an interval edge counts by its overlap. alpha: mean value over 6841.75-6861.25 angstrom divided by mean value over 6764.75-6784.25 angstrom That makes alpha 0.98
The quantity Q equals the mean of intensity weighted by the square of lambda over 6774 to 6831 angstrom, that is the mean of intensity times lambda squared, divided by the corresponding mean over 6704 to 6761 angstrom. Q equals 1.1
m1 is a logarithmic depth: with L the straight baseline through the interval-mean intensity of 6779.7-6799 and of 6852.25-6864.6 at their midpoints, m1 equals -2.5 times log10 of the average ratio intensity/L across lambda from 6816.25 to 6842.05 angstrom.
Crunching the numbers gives 0.01 mag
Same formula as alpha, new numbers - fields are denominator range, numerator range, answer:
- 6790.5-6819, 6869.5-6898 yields 0.94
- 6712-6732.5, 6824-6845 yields 1.00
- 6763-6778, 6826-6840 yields 1.00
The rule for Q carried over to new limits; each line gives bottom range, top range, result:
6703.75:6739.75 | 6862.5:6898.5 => 1.01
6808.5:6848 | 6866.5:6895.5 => 0.98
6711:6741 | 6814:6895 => 1.02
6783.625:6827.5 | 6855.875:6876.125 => 0.96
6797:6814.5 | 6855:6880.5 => 0.94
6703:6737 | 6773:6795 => 1.05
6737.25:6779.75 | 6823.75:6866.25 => 1.02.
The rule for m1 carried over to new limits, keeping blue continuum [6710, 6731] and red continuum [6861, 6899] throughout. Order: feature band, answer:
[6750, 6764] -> 0.01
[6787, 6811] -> -0.08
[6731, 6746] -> -0.05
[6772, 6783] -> -0.04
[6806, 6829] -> -0.06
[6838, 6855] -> 0.00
